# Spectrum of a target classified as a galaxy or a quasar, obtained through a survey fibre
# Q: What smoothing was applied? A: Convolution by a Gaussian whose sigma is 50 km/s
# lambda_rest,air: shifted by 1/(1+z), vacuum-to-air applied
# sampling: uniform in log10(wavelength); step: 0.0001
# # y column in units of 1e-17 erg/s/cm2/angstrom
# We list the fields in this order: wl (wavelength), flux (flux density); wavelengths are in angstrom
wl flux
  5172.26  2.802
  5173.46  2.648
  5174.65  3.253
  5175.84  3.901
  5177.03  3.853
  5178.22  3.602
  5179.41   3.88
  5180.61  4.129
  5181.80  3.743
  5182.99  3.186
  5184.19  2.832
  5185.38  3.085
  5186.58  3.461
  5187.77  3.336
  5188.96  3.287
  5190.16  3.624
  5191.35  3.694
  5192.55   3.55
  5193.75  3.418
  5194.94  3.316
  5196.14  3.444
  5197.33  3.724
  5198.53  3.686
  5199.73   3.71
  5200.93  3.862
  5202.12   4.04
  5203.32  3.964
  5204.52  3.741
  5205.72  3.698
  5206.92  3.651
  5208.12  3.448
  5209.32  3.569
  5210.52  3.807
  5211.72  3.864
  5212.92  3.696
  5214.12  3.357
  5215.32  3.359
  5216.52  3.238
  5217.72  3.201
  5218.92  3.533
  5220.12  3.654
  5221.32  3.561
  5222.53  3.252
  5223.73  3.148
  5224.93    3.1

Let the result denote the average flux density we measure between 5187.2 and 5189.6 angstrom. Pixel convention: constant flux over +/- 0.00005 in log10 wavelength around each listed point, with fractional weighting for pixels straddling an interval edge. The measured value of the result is 3.32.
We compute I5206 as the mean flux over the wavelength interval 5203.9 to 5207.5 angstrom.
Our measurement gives 3.69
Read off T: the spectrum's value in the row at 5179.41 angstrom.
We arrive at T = 3.88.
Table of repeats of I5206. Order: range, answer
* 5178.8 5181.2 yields 3.99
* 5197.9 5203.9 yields 3.85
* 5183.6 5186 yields 2.96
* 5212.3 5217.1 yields 3.42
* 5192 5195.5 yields 3.43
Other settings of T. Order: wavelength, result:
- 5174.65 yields 3.253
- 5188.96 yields 3.287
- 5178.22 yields 3.602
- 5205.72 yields 3.698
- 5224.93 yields 3.1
